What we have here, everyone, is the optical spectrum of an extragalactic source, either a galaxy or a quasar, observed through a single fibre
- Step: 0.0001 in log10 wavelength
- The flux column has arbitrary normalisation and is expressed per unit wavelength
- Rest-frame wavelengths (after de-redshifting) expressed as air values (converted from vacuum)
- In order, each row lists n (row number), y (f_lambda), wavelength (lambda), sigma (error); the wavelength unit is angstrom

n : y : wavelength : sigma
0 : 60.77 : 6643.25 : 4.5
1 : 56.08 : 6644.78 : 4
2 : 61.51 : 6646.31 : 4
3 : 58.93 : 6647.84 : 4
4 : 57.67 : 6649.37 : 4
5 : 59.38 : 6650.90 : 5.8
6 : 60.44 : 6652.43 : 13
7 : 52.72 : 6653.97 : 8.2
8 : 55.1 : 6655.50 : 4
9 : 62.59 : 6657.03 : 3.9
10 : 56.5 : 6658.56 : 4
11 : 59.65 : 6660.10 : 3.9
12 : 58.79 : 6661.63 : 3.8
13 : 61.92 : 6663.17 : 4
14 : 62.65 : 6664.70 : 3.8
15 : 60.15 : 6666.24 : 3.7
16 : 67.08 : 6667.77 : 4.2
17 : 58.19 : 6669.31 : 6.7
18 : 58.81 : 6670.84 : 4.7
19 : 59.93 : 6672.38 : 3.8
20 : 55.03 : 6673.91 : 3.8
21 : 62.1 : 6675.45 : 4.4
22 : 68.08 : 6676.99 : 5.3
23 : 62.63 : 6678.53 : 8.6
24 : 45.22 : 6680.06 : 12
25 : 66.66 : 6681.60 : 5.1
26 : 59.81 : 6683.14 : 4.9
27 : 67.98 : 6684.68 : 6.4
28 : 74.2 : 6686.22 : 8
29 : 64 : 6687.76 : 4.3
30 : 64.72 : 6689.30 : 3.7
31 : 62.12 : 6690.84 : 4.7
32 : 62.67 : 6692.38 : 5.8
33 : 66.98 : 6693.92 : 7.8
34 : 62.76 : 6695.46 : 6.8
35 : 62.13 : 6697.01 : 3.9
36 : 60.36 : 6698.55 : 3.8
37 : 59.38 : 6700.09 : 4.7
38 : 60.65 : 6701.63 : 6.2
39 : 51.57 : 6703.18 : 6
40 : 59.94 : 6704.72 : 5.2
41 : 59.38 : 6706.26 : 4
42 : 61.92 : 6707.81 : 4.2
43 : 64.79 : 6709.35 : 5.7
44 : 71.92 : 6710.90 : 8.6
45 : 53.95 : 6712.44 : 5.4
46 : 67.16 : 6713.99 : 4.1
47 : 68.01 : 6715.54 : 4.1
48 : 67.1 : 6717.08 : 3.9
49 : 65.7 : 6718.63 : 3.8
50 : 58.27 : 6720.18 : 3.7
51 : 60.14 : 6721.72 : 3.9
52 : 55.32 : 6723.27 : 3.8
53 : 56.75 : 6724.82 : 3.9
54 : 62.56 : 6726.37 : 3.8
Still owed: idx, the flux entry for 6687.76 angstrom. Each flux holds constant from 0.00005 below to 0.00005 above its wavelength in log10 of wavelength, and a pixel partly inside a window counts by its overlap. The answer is 64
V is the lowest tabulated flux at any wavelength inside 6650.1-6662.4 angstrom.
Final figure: 52.72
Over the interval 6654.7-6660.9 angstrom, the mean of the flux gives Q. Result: 58.5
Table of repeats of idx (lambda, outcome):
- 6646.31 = 61.51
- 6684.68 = 67.98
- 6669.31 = 58.19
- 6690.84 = 62.12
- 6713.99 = 67.16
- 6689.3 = 64.72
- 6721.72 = 60.14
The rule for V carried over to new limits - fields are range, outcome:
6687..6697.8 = 62.12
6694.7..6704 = 51.57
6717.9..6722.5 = 58.27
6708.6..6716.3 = 53.95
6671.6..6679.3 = 55.03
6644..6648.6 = 56.08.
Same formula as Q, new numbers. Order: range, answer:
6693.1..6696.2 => 64.9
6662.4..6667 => 61.5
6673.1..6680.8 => 58.7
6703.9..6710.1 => 61.5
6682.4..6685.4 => 63.8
